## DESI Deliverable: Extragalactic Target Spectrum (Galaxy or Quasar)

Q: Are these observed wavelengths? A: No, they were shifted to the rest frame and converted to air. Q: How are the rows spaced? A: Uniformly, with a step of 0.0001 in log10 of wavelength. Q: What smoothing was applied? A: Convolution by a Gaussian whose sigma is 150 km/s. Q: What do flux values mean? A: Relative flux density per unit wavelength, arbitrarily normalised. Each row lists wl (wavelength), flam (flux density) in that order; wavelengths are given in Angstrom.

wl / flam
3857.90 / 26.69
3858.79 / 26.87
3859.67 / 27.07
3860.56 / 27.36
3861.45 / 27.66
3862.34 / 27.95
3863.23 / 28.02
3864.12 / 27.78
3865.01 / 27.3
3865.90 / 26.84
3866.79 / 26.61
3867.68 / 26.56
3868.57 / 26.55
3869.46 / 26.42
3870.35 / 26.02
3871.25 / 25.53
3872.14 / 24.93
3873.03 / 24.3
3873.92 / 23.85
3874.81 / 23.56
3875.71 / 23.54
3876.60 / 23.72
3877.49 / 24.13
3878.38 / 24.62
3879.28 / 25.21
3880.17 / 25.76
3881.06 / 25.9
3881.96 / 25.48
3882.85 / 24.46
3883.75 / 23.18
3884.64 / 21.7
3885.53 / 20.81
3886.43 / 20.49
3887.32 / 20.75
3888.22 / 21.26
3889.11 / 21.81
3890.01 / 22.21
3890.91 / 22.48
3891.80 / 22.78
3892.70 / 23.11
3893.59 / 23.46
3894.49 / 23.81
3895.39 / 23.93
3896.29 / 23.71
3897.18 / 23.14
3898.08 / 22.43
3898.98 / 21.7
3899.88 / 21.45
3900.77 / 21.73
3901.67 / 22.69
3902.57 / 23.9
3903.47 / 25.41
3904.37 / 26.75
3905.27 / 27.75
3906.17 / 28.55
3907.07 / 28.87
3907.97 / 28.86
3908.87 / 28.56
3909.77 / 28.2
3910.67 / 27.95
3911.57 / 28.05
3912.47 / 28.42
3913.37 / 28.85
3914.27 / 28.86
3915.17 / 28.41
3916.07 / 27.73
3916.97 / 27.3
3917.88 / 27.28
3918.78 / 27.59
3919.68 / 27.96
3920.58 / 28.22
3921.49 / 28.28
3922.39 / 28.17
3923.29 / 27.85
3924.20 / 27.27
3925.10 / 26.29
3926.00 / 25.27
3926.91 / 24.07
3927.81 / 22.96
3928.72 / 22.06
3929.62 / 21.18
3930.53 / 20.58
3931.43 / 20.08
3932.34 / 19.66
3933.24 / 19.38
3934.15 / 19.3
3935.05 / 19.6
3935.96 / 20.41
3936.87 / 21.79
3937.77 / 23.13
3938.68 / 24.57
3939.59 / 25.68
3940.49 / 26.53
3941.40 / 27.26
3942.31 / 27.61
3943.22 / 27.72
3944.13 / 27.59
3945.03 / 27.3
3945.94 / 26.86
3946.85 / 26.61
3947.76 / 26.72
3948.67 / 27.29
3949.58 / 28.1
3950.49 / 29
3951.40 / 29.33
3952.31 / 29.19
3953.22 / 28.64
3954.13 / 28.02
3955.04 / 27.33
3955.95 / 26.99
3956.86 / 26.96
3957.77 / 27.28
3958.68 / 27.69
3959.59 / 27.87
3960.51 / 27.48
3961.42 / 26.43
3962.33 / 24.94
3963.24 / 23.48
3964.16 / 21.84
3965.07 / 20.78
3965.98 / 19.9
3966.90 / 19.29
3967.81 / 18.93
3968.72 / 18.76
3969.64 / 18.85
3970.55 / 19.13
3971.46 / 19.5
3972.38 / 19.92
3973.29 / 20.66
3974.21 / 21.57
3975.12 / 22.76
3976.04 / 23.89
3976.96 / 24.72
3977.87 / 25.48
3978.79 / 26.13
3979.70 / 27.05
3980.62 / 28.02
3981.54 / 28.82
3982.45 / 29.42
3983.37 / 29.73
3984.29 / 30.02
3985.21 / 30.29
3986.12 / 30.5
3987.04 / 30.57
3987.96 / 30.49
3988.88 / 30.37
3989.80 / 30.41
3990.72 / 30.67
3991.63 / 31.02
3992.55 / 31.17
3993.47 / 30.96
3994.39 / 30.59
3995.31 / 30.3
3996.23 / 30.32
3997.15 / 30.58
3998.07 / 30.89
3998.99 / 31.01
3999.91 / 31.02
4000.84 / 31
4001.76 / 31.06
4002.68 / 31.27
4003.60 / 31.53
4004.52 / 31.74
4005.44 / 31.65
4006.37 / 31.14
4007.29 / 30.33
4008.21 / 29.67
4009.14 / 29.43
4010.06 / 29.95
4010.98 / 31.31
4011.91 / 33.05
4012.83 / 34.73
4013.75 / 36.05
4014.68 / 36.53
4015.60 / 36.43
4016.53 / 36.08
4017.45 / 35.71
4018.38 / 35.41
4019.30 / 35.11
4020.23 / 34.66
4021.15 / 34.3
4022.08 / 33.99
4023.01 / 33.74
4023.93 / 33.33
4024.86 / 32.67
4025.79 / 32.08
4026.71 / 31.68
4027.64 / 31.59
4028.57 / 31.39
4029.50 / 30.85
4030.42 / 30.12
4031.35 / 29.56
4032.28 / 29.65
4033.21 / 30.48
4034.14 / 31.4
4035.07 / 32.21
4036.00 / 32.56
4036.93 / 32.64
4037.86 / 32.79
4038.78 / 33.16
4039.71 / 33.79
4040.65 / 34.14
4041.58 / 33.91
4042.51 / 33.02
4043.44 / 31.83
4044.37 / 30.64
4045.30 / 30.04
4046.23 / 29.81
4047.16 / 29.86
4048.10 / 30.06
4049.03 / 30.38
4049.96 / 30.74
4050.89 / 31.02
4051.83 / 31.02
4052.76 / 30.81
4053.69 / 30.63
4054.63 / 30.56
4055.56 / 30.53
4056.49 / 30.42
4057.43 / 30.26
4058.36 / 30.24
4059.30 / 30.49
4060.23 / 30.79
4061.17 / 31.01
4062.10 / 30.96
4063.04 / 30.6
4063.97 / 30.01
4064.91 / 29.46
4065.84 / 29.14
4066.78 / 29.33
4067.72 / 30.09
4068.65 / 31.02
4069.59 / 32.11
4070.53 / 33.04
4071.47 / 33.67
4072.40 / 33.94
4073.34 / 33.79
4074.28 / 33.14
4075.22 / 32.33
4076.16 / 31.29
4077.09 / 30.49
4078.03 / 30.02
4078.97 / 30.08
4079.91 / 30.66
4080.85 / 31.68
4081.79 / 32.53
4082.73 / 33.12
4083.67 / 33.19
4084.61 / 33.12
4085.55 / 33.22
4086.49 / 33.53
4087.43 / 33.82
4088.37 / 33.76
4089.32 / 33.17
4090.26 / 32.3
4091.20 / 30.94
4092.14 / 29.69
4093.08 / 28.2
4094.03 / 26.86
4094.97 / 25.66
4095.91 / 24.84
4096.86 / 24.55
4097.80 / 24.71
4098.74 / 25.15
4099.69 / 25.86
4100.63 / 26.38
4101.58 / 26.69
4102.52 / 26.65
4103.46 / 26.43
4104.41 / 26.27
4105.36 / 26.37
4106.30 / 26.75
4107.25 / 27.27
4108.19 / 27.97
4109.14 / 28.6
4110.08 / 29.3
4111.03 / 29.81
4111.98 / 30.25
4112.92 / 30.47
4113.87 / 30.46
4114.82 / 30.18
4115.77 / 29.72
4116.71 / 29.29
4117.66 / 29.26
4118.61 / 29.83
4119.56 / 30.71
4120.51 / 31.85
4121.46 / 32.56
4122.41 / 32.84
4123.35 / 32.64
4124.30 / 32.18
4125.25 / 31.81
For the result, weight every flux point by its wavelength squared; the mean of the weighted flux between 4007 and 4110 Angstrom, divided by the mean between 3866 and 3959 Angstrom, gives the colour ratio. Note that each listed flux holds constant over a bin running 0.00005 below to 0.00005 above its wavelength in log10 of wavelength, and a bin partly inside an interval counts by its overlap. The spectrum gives 1.32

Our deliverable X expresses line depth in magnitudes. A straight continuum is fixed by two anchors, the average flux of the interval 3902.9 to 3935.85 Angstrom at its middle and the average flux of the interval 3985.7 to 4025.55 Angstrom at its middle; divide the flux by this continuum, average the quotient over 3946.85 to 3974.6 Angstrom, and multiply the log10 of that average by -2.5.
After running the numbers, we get 0.18 mag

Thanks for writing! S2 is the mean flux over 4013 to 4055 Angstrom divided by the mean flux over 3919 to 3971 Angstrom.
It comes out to 1.3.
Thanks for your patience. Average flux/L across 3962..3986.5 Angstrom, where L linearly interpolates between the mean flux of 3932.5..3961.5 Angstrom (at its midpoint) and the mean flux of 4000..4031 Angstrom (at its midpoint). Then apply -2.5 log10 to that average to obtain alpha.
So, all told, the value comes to 0.20 mag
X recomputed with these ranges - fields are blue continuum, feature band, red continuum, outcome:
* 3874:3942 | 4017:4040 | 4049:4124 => -0.15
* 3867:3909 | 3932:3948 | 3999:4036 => 0.13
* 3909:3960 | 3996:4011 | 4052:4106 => -0.10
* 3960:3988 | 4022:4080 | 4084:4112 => -0.16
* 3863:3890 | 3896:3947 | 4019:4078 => 0.04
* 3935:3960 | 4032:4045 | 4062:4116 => -0.13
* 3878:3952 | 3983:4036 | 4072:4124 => -0.16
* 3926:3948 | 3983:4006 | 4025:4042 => -0.08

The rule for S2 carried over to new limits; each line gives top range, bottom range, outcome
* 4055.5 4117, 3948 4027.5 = 1.04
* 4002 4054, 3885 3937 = 1.31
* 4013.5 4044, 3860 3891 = 1.34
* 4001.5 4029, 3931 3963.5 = 1.28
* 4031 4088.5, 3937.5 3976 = 1.27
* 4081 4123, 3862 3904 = 1.22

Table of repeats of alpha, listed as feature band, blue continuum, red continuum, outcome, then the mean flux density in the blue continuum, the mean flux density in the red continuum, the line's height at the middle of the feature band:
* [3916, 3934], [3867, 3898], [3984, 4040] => 0.069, 23.8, 32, 26.5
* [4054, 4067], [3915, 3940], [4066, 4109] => -0.050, 24.3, 29.9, 28.9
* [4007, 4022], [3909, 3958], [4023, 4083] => -0.139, 26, 31.4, 29.6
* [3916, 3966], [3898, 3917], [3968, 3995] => 0.044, 26.5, 26.6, 26.6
